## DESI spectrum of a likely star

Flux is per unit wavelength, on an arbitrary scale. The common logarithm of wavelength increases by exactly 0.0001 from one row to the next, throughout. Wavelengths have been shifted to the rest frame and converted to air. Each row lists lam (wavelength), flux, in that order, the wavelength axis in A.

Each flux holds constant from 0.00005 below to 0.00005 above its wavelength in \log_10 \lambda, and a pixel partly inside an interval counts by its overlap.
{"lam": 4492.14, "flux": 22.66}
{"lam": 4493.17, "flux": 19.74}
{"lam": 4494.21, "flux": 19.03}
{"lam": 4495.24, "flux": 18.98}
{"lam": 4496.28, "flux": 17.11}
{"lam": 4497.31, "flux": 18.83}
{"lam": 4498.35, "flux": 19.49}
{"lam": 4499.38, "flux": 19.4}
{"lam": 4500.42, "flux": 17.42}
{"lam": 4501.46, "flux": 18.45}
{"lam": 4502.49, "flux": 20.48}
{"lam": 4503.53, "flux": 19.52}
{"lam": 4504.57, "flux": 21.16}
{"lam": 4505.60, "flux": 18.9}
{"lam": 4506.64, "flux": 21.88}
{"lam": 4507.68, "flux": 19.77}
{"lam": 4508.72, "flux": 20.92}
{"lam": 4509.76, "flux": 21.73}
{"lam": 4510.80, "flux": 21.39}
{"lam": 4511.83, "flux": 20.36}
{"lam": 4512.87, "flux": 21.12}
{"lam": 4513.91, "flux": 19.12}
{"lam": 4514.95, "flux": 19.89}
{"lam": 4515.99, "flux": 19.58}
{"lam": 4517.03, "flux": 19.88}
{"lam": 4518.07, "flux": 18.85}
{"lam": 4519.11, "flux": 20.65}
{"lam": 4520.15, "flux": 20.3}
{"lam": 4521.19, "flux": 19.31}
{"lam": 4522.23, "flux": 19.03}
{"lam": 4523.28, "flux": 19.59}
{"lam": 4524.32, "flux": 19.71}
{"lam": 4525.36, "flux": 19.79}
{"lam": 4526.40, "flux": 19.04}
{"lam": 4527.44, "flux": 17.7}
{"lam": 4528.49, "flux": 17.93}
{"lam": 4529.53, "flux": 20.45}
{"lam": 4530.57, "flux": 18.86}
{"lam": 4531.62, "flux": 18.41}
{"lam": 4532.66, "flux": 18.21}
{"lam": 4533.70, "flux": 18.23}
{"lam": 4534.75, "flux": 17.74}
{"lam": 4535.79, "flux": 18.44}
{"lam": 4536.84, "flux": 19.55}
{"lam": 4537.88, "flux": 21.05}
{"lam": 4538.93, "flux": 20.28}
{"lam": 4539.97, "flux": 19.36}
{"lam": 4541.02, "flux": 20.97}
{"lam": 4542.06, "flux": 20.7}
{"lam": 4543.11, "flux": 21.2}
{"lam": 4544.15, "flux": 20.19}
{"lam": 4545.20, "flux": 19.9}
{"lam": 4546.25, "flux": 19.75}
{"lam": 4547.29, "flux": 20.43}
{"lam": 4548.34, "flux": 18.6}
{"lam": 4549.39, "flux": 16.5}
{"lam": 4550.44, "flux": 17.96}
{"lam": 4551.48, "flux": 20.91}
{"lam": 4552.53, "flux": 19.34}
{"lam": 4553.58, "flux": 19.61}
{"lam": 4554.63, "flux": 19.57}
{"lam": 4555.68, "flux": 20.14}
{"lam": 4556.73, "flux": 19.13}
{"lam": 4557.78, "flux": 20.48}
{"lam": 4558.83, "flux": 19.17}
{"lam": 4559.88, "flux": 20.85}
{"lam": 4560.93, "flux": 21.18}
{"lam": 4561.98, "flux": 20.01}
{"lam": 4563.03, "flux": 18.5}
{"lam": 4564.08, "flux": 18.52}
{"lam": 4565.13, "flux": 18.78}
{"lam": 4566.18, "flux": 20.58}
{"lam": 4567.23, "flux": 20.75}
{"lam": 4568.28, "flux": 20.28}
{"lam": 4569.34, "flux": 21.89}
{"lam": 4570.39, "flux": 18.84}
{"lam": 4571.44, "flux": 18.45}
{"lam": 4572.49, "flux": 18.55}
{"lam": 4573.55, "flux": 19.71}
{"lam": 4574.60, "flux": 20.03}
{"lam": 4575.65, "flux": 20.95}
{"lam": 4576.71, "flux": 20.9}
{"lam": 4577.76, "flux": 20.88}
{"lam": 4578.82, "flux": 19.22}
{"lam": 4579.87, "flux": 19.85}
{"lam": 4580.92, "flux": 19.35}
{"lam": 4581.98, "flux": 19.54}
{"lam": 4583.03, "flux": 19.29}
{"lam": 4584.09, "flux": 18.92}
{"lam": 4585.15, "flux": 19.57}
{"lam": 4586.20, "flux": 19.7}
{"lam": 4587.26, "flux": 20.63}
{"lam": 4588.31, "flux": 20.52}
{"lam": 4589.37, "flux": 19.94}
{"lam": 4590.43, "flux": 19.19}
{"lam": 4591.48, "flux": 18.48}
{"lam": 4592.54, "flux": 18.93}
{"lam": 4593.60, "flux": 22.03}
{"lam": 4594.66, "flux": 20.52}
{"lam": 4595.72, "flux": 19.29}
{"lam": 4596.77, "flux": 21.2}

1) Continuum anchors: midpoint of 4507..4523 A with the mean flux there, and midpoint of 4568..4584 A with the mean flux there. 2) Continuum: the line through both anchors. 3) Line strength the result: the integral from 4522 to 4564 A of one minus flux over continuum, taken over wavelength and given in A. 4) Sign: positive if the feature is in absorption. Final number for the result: 1.1 A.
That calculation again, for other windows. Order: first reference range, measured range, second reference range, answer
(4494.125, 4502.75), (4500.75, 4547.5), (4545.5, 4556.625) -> -1.84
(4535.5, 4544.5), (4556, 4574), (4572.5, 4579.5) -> 0.37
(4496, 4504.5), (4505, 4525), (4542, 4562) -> -0.92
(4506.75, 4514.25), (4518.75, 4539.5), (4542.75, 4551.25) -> 0.85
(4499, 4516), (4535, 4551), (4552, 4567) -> 0.17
